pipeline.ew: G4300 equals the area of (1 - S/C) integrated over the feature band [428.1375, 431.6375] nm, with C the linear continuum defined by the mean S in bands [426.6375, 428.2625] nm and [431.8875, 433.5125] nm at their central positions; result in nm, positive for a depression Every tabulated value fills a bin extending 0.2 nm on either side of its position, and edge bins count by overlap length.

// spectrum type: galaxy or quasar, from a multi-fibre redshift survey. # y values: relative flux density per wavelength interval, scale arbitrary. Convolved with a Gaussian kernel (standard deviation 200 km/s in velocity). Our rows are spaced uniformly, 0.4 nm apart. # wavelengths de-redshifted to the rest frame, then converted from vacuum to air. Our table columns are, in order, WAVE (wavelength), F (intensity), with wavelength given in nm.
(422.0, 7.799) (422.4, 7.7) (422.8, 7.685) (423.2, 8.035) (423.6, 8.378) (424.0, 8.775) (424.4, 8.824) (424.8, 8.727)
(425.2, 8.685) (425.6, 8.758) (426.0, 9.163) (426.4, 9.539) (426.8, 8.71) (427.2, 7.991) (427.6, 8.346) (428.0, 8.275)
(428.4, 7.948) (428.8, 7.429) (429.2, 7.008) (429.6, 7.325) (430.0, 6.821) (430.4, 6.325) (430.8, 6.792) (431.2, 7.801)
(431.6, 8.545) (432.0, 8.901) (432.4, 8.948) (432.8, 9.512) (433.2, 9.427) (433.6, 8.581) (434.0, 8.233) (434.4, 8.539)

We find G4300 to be 0.57 nm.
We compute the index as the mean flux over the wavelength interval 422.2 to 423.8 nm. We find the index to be 7.95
